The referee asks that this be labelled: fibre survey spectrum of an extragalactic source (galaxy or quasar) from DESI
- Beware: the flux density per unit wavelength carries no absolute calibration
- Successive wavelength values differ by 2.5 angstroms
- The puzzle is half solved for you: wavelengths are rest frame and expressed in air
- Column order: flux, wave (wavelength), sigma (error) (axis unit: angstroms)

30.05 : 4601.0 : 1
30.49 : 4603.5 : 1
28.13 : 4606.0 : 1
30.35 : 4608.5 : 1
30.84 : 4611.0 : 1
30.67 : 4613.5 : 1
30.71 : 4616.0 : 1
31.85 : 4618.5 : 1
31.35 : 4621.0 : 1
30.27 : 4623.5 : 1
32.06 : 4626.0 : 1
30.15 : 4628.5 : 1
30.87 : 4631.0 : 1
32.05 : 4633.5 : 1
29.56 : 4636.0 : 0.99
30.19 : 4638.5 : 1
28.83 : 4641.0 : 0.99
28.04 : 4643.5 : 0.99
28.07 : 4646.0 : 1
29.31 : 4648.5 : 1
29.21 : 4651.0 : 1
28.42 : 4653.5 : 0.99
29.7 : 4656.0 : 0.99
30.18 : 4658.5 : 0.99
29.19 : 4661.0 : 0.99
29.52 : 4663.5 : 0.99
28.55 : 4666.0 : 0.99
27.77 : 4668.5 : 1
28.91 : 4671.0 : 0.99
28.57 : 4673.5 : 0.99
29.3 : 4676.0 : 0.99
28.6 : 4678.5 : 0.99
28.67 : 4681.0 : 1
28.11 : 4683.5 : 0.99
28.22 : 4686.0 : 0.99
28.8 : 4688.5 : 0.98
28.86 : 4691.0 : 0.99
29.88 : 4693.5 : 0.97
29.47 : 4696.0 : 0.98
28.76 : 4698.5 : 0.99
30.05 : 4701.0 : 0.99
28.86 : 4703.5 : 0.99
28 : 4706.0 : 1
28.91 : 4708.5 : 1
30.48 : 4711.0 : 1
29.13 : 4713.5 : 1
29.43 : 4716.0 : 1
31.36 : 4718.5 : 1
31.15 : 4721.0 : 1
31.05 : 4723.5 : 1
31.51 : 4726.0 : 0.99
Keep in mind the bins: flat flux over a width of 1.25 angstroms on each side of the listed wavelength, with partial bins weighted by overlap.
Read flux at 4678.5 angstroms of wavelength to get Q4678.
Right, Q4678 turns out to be 28.6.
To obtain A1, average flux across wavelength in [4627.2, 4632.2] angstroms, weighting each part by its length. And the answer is 30.5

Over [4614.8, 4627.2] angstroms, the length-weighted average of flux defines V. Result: 31.2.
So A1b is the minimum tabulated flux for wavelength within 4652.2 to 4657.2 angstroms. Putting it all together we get 28.42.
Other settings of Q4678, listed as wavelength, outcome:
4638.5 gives 30.19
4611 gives 30.84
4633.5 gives 32.05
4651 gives 29.21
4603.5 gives 30.49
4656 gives 29.7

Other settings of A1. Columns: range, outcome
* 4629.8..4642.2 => 30.3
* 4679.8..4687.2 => 28.3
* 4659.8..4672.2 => 28.8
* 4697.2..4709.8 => 28.9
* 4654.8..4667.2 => 29.4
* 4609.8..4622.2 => 31.1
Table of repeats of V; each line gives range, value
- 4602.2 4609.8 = 29.7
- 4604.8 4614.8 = 30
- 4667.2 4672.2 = 28.3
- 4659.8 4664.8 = 29.3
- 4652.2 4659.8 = 29.4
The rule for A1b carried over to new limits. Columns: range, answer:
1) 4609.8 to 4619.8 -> 30.67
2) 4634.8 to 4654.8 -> 28.04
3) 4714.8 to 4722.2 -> 29.43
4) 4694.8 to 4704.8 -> 28.76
